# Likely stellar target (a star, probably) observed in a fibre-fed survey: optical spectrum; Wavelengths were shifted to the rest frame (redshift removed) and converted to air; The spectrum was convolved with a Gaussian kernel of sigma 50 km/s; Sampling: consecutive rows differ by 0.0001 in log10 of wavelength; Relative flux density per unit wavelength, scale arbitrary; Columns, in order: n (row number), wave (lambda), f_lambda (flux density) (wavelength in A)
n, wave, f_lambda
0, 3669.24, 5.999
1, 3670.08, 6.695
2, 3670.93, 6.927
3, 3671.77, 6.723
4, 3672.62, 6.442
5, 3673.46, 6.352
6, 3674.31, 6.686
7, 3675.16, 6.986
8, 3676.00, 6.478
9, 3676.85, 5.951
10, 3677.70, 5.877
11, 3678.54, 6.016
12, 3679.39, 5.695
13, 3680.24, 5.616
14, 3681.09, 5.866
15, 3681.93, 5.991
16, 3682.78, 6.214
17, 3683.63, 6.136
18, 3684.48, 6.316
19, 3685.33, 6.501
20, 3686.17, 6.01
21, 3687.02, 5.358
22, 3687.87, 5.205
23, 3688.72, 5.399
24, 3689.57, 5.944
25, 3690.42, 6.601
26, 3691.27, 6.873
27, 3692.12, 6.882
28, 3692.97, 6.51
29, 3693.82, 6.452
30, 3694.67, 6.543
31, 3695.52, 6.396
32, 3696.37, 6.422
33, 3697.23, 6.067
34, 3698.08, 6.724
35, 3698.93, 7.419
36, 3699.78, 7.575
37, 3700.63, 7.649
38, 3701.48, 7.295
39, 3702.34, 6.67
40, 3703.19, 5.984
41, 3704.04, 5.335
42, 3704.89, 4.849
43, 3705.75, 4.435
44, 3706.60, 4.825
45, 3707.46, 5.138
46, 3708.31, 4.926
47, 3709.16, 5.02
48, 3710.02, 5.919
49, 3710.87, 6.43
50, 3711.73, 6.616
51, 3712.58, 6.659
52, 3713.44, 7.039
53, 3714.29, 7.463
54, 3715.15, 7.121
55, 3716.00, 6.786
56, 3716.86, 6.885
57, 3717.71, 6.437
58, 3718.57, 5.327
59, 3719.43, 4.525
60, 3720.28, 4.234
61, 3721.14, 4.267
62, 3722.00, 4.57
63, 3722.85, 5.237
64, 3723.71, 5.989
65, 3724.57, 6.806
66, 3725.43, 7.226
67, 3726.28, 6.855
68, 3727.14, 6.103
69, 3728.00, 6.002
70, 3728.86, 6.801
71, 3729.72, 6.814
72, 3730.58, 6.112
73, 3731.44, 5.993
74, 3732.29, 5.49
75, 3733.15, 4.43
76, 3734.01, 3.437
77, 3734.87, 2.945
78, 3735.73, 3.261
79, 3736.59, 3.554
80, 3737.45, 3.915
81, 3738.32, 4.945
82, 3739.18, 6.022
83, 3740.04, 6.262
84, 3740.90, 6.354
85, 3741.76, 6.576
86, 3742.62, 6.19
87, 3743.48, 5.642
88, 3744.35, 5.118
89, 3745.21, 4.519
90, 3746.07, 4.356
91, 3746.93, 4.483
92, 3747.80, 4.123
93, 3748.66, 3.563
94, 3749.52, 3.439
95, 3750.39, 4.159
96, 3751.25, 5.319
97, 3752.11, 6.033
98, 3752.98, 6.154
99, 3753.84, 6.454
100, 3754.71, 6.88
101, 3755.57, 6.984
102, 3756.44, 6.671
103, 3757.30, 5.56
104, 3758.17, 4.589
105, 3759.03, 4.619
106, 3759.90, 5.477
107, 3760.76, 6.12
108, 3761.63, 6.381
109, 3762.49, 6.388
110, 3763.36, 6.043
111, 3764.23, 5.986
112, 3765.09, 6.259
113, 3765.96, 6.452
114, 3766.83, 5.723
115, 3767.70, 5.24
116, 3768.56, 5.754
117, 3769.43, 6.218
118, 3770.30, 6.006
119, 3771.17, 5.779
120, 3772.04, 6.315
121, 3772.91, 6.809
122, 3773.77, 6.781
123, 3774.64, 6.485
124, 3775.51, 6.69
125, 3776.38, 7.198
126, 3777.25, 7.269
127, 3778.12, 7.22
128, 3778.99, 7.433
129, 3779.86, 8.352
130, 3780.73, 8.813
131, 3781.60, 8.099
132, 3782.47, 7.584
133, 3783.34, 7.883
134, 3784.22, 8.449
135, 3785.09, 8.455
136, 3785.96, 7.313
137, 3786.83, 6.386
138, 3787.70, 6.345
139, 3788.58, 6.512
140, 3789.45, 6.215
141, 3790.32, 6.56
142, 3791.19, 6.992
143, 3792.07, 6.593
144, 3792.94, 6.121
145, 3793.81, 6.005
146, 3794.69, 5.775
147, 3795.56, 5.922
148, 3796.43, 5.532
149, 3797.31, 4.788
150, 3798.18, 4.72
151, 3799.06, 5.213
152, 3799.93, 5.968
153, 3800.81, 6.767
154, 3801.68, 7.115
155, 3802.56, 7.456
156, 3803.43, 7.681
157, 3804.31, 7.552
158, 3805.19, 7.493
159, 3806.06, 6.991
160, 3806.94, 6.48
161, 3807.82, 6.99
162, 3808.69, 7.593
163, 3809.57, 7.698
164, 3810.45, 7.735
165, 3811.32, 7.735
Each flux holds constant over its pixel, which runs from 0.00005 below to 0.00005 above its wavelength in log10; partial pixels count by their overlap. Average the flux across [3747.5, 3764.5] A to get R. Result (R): 5.56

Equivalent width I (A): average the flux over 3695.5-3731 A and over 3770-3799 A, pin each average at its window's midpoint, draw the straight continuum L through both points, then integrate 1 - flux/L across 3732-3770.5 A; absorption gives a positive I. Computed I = 6.7 A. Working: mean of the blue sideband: 6.11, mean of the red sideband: 6.75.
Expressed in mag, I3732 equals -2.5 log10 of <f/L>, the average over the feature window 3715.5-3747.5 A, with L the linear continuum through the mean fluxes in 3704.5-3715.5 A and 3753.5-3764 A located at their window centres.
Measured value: 0.10 mag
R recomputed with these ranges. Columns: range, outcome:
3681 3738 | 5.89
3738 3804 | 6.2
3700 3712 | 5.81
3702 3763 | 5.55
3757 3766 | 5.78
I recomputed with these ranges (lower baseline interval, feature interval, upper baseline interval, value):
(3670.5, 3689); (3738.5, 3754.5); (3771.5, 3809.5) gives 3.14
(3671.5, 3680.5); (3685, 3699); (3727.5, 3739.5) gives -0.93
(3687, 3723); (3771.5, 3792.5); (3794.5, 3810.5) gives -2.31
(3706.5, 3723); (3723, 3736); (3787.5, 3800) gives 0.42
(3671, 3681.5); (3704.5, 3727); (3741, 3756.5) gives -0.30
